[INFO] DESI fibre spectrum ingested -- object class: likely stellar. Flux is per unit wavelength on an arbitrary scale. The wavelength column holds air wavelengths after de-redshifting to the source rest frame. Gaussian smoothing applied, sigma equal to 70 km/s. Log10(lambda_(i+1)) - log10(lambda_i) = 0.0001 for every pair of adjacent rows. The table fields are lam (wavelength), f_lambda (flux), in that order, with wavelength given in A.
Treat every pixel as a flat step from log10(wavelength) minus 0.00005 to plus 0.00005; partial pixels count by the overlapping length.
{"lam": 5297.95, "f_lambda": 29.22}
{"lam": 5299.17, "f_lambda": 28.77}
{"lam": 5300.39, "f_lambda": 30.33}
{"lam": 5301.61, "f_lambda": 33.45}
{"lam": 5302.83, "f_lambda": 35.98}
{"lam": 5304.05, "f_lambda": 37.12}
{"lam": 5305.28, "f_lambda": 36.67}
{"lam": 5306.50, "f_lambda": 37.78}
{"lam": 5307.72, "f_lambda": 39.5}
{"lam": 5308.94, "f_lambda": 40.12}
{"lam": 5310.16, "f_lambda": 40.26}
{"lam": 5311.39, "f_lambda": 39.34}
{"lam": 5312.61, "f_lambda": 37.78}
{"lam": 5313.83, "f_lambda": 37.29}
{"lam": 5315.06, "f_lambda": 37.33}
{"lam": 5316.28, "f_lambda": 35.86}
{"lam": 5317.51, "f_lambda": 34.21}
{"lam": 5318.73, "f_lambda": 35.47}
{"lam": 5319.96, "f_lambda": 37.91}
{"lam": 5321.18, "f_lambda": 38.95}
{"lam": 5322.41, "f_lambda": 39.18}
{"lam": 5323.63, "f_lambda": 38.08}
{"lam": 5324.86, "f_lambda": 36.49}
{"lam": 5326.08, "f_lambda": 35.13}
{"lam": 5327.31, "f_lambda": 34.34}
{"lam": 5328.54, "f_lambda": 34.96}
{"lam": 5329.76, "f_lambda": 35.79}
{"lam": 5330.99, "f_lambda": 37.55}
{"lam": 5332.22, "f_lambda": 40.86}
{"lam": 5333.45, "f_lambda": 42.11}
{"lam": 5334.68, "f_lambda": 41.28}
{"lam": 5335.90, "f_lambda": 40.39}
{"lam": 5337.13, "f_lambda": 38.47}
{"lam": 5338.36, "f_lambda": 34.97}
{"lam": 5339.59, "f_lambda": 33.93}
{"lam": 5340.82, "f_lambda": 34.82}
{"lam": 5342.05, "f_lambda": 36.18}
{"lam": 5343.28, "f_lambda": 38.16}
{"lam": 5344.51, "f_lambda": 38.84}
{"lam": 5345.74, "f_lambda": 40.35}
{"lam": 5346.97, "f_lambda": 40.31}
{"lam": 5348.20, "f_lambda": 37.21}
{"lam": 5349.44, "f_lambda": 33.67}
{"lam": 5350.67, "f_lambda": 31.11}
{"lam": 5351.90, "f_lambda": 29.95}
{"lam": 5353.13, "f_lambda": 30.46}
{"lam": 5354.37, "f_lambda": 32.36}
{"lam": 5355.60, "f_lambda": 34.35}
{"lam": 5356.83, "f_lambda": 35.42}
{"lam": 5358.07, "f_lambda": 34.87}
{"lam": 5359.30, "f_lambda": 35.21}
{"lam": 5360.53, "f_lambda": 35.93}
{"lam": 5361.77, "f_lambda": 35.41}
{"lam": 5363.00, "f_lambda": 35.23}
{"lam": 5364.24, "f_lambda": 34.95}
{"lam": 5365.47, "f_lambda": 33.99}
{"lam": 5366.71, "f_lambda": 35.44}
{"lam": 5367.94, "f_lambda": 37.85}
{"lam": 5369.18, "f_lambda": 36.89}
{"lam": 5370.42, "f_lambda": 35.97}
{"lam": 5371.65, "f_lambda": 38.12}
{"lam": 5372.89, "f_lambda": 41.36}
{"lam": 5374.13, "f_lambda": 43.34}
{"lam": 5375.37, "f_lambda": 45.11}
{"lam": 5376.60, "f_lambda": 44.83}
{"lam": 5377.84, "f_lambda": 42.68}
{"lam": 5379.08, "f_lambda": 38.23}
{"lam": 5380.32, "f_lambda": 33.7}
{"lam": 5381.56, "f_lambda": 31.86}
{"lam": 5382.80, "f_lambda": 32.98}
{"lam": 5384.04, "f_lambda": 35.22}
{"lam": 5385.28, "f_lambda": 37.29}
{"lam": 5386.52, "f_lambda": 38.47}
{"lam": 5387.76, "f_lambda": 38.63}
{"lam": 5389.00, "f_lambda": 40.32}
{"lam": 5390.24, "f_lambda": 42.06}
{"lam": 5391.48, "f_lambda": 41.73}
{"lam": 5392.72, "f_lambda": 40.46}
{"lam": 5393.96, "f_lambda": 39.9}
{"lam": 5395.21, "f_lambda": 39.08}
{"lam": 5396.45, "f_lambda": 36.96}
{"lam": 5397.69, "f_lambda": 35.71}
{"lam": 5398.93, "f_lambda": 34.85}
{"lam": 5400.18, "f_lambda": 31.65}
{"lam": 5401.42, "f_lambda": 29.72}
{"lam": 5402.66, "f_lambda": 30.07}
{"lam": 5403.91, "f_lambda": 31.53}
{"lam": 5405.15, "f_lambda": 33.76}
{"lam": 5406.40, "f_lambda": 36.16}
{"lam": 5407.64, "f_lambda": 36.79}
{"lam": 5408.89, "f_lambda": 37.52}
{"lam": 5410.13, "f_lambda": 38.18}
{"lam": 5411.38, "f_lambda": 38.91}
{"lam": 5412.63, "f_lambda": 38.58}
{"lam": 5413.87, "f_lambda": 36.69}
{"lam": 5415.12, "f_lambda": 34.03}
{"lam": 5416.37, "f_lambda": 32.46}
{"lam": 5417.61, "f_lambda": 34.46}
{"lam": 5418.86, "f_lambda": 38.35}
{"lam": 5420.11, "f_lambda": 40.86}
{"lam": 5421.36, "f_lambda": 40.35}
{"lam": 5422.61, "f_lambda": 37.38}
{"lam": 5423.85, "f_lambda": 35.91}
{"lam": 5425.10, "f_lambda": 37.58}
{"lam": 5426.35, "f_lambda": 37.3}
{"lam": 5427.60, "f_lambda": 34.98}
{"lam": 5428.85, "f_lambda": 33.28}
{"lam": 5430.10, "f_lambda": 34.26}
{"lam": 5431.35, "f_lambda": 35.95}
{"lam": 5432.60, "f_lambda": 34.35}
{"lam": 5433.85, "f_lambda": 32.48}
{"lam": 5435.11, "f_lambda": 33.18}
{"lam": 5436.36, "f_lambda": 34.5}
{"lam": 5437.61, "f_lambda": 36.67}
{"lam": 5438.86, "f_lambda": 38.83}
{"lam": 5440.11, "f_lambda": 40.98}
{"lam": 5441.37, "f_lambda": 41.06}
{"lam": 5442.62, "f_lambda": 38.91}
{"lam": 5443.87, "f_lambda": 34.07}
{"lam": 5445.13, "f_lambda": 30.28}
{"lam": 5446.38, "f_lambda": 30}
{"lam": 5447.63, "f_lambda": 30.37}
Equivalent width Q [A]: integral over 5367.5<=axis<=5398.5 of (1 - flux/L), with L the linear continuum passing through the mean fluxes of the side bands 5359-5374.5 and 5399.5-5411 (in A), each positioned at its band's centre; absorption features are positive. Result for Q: -2.7 A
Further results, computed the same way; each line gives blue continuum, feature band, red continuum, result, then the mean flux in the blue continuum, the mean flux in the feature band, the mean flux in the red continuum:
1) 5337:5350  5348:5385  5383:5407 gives 0.6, 36.9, 36.1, 36.4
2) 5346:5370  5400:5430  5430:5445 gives 0.0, 34.9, 35.7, 36.1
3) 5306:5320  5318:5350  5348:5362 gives -1.6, 37.7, 37.5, 33.7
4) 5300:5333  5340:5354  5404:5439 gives 0.5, 37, 35.5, 36.1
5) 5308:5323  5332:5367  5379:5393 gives 1.5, 37.8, 36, 37.5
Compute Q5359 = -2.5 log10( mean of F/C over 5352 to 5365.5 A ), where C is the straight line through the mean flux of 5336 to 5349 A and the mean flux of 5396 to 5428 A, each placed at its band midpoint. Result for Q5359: 0.08 mag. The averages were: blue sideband 37.4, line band 34.2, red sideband 35.8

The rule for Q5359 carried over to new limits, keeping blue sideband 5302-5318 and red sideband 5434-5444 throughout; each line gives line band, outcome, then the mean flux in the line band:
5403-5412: 0.04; 35.9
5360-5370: 0.05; 35.7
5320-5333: 0.01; 37.2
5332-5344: -0.02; 38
